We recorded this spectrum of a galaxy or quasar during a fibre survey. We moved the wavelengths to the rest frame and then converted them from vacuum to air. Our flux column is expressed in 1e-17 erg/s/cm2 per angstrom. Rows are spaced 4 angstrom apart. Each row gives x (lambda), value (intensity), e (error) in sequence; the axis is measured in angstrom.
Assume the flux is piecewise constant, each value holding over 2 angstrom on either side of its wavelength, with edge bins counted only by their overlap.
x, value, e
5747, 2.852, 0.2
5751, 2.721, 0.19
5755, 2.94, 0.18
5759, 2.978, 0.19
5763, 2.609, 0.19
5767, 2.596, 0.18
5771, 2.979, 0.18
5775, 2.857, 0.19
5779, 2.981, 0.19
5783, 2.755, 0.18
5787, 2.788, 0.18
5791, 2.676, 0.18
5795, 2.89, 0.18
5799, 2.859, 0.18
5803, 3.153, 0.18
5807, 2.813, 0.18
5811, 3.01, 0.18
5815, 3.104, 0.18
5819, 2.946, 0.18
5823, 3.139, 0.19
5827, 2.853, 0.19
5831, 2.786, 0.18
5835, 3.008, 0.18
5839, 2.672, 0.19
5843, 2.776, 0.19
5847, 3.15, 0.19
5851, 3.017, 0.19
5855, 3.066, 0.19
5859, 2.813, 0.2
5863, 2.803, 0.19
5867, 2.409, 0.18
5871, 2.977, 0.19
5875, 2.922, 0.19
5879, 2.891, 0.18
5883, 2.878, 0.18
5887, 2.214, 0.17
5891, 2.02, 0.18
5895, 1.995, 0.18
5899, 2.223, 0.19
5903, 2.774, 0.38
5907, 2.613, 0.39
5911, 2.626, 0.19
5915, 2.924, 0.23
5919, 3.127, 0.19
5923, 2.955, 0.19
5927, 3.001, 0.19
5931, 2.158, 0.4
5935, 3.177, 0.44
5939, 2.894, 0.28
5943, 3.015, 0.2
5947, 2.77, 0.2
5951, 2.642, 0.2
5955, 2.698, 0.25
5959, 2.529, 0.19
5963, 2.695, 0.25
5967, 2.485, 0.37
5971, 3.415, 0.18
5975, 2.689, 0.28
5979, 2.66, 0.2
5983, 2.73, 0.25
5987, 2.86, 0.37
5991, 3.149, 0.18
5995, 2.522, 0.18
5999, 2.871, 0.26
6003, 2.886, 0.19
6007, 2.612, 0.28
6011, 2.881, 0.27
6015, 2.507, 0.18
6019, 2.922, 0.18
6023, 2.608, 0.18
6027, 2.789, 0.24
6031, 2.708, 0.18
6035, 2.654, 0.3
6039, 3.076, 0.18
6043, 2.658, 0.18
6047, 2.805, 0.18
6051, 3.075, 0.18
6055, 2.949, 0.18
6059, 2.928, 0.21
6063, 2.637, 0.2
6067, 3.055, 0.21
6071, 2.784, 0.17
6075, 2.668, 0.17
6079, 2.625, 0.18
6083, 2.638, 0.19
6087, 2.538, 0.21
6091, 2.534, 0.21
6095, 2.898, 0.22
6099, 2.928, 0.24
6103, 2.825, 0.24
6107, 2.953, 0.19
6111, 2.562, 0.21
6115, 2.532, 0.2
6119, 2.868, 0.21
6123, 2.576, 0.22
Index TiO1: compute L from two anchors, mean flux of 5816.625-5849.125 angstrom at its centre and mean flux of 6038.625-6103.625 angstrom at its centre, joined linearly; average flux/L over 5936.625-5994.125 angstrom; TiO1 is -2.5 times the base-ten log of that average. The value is 0.02 mag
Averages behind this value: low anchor 2.92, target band 2.8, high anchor 2.79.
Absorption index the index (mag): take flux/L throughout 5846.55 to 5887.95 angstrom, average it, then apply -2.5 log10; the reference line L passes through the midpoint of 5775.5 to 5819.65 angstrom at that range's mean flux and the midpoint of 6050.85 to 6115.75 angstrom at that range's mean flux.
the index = 0.01 mag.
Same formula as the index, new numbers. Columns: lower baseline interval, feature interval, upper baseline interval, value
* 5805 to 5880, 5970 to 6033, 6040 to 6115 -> 0.01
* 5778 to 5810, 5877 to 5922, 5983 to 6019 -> 0.10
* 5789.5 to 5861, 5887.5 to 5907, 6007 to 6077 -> 0.25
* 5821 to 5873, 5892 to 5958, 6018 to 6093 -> 0.05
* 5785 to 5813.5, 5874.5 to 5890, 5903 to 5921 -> 0.07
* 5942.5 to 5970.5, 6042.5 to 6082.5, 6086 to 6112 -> -0.03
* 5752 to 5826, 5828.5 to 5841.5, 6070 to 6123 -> 0.02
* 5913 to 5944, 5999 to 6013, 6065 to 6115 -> 0.01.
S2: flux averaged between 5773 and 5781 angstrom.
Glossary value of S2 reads 2.92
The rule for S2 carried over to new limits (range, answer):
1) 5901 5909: 2.69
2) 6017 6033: 2.76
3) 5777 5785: 2.87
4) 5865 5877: 2.77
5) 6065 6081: 2.78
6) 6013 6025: 2.68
